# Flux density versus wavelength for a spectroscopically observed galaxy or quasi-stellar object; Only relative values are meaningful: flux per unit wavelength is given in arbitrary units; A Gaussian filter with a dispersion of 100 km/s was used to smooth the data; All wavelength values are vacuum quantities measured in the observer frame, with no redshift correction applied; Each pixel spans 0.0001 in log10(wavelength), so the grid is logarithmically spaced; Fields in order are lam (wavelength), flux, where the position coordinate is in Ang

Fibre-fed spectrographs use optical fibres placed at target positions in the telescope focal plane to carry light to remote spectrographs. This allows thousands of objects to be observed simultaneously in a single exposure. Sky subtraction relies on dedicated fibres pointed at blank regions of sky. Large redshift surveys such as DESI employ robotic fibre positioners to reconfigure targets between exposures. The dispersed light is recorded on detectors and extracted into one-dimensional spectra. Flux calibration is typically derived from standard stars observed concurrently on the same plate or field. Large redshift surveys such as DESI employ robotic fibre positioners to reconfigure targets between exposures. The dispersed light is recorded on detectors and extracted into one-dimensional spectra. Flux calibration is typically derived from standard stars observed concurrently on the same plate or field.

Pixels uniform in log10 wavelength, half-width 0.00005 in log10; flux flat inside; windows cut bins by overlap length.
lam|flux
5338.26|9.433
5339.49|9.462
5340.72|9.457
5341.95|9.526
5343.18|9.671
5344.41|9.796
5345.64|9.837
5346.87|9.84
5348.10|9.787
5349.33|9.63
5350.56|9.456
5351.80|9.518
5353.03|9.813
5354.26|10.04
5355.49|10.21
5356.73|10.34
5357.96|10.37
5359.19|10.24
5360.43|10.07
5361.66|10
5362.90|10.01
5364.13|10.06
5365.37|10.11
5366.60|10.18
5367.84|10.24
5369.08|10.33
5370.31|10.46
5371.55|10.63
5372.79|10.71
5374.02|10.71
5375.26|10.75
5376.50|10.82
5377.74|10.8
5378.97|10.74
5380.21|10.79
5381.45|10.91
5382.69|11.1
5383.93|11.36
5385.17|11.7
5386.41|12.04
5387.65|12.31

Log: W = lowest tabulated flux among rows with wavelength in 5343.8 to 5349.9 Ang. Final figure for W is 9.63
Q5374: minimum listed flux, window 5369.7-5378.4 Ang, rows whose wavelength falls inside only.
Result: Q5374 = 10.46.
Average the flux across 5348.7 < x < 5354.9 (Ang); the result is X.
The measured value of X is 9.7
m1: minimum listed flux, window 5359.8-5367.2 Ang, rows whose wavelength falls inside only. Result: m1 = 10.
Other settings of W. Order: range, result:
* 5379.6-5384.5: 10.79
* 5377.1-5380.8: 10.74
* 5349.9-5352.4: 9.456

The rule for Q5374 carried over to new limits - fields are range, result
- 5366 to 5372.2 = 10.18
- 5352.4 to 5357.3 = 9.813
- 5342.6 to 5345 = 9.671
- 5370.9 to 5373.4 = 10.63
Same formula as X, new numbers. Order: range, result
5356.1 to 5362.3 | 10.2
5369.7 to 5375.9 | 10.6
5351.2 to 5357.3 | 9.99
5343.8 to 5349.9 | 9.79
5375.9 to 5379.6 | 10.8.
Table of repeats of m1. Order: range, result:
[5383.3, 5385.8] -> 11.36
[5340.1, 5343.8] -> 9.457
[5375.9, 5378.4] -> 10.8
